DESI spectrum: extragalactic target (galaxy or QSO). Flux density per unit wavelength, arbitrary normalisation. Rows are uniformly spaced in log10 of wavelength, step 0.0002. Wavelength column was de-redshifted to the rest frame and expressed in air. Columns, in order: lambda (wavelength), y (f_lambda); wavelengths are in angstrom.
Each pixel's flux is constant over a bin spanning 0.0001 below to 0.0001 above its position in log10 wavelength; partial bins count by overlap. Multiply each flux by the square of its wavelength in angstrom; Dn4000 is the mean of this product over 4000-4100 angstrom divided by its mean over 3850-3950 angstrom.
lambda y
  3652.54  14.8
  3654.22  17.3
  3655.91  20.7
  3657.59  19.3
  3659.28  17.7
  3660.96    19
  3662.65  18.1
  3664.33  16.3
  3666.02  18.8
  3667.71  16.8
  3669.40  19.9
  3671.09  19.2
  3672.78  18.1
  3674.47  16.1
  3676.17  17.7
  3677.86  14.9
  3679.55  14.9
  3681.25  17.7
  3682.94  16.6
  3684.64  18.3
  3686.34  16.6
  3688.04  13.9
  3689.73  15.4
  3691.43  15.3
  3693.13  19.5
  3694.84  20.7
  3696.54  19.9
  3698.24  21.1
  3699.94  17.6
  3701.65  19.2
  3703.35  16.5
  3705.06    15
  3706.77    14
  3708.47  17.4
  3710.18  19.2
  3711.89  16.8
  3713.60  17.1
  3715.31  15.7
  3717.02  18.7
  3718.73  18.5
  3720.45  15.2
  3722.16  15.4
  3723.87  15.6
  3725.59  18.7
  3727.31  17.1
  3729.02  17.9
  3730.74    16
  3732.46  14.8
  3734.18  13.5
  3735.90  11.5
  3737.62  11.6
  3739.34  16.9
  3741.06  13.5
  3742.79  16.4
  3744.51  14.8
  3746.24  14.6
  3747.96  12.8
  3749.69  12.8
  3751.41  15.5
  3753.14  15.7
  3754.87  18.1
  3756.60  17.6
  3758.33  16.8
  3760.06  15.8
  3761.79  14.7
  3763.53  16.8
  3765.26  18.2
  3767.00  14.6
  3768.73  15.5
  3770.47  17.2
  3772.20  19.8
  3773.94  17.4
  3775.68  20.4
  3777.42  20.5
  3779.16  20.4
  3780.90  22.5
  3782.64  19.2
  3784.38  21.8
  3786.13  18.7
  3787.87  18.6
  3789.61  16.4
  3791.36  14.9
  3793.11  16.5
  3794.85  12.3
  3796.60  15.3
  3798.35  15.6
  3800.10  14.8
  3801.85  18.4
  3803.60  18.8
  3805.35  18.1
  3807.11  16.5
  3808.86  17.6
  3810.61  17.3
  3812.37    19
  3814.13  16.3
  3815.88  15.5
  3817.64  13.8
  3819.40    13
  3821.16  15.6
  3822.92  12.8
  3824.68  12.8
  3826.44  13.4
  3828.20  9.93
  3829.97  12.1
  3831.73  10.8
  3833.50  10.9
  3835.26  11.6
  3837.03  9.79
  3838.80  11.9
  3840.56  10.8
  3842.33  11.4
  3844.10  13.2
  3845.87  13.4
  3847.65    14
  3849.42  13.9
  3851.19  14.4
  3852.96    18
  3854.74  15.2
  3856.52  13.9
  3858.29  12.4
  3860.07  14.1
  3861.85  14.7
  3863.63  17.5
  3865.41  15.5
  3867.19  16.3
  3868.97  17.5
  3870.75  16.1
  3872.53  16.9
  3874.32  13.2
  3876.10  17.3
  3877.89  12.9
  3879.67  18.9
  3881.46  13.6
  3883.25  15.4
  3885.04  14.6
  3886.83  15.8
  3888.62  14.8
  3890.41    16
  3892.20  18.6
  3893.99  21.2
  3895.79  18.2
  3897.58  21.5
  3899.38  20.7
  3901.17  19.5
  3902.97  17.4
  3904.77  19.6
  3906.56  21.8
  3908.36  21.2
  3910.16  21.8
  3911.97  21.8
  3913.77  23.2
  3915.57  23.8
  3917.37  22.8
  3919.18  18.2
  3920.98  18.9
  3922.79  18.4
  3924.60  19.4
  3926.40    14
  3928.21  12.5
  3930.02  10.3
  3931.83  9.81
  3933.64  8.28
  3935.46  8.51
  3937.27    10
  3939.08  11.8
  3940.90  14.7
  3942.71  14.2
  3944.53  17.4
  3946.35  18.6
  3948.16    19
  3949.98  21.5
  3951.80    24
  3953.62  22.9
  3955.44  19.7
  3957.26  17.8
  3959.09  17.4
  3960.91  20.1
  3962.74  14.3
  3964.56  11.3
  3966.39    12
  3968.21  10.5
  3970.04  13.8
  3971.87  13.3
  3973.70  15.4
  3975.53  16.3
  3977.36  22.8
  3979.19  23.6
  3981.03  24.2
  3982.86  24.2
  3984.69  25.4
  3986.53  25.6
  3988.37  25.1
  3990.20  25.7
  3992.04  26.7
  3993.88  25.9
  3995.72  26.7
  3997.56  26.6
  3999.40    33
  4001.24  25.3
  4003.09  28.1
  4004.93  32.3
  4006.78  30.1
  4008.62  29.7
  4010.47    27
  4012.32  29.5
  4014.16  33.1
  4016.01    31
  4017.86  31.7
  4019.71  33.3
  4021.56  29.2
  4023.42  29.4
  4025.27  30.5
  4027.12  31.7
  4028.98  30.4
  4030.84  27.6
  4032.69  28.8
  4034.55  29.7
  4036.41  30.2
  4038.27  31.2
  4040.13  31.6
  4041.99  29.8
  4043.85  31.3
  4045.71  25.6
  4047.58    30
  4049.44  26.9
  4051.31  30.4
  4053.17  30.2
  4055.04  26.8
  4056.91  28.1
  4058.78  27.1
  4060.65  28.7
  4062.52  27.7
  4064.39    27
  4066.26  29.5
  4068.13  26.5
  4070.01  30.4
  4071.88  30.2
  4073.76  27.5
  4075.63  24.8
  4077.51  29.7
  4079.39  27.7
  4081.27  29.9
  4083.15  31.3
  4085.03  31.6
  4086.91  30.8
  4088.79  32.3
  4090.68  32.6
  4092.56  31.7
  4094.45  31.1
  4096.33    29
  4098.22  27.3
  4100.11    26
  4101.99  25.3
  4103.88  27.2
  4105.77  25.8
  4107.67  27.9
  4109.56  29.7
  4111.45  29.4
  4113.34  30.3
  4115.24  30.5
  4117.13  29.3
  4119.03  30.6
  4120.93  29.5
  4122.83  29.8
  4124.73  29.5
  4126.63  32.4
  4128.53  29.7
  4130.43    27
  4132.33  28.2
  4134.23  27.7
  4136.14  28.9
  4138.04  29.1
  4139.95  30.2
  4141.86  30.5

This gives 1.9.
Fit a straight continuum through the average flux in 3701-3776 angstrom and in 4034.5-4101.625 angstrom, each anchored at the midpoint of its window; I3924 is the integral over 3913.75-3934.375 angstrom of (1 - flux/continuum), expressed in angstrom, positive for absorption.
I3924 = 6.2 angstrom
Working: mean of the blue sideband 16.1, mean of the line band 16.4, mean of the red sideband 29.2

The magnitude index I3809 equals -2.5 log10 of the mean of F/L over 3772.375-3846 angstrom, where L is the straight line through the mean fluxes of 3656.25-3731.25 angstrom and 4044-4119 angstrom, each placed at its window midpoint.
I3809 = 0.31 mag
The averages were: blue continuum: 17.4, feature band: 15.5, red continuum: 28.9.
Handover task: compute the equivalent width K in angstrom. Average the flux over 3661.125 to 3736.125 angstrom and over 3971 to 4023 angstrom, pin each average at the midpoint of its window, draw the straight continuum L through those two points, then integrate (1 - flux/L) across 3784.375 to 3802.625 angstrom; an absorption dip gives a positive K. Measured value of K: 3.3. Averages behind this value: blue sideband 17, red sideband 26.5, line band 16.4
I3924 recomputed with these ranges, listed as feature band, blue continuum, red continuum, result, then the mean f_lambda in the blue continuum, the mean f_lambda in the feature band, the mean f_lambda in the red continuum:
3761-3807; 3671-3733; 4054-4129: 4.71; 17.1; 17.6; 29.1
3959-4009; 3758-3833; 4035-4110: 5.45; 16.4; 22.4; 29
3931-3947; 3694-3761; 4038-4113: 7.66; 16.3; 12.5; 28.9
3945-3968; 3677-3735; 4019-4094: 7.03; 16.9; 18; 29.5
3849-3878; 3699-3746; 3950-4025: 6.99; 16.1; 15.4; 23.9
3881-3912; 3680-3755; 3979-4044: 7.04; 16.3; 18.5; 28.8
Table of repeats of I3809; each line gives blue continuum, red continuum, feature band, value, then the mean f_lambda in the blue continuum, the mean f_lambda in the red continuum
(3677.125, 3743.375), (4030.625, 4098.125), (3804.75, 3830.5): 0.34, 16.5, 29.3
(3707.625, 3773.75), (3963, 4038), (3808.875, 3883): 0.36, 16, 25.6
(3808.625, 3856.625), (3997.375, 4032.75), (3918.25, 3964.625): 0.42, 13.6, 30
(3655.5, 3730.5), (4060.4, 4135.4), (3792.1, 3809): 0.25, 17.4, 29.1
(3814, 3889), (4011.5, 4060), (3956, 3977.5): 0.49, 14.1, 29.8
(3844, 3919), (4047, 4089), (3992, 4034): -0.16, 17.3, 28.9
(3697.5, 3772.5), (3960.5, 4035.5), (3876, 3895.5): 0.29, 16.1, 25.2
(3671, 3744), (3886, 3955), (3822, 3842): 0.44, 16.6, 17.7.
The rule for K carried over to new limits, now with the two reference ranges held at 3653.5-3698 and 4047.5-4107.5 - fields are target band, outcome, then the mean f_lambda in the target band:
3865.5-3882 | 5.2 angstrom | 15.9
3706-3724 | 1.9 angstrom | 16.8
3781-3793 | 1.3 angstrom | 18.4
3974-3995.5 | 1.8 angstrom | 24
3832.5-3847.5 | 7.1 angstrom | 11.7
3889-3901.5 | 2.4 angstrom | 19.2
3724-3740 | 3.2 angstrom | 15.3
